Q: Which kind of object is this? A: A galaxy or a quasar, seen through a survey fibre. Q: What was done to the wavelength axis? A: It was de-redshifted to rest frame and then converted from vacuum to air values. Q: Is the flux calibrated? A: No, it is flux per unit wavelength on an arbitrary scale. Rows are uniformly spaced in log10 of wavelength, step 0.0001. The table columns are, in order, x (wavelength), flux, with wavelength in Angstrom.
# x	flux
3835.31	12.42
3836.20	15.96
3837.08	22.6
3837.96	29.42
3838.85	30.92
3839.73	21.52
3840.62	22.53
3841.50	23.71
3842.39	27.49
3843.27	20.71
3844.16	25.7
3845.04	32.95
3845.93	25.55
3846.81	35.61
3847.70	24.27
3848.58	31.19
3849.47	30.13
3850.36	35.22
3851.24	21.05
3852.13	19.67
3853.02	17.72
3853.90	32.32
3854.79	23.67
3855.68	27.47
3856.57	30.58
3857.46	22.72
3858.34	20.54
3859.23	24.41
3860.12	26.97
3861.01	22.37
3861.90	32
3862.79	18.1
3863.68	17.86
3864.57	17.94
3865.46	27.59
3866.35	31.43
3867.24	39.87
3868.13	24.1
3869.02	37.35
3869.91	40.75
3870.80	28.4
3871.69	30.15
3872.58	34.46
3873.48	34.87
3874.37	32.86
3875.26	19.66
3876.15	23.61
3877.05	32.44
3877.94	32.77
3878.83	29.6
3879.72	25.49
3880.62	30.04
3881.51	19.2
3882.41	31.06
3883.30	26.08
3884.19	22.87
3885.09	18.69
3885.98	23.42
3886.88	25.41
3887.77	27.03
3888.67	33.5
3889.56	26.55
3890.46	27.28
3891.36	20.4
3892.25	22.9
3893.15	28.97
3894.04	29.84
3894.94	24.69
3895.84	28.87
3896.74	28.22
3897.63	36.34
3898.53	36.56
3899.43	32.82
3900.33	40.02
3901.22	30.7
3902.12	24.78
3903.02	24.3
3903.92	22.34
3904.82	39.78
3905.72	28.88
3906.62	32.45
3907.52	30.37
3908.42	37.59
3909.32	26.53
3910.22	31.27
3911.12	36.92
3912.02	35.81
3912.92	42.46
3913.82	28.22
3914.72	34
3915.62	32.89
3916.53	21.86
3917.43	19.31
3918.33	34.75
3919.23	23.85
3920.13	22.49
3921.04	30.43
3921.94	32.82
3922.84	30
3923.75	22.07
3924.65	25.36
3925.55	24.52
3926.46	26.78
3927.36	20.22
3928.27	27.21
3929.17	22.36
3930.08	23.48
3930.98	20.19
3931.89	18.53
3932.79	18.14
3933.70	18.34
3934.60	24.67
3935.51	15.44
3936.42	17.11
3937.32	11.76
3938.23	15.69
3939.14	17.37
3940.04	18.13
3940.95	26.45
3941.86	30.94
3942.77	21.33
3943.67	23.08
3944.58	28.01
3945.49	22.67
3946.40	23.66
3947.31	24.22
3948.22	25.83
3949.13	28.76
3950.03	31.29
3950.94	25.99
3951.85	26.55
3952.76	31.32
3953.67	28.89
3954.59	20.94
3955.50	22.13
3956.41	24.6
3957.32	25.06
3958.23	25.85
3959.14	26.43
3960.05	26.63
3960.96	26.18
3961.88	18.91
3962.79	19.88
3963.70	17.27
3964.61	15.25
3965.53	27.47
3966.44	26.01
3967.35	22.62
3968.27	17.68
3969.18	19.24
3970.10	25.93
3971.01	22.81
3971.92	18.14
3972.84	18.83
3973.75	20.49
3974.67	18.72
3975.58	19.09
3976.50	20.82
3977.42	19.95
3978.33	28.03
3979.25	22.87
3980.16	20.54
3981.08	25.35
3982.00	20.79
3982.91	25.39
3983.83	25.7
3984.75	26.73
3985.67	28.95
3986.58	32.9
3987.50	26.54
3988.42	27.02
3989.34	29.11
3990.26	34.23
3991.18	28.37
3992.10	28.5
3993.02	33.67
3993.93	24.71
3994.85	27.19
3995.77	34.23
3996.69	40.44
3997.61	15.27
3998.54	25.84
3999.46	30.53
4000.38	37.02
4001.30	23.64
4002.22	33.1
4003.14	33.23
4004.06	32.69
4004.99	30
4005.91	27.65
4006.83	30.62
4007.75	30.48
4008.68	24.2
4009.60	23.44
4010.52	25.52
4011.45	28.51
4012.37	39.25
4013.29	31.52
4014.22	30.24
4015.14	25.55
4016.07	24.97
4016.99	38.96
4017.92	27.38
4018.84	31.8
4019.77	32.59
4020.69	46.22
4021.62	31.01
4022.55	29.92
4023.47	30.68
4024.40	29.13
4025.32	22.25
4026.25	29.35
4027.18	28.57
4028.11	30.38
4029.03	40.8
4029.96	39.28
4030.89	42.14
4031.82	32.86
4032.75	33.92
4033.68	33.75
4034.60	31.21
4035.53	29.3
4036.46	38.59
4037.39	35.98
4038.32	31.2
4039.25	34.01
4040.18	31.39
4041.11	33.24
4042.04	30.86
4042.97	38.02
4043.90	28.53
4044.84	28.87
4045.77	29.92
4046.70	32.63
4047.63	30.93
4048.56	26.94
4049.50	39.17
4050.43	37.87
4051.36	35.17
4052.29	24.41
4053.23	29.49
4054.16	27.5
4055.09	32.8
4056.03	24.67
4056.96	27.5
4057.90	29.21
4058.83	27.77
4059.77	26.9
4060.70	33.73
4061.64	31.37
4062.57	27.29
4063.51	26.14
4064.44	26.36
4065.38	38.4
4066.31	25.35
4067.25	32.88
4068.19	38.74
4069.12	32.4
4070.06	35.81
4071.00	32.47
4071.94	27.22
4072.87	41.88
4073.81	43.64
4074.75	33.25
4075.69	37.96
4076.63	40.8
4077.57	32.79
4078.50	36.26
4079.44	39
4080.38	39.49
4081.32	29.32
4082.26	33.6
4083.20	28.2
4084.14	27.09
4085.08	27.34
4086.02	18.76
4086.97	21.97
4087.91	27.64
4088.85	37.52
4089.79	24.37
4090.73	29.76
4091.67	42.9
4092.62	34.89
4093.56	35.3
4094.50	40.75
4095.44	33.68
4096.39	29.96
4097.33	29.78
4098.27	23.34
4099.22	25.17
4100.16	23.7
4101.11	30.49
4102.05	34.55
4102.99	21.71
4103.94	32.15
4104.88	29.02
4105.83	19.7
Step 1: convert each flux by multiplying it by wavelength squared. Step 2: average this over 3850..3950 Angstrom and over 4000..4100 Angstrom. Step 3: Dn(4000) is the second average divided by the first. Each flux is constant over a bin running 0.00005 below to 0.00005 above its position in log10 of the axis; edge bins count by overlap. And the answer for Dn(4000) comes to 1.3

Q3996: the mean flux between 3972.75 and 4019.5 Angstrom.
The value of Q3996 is 27.8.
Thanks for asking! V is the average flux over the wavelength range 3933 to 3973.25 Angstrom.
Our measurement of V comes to 22.8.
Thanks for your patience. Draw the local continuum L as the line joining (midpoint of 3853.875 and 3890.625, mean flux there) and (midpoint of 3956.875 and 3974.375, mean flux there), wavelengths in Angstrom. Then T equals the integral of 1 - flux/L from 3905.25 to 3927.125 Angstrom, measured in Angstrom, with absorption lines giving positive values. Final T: -4.1 Angstrom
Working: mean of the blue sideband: 27.4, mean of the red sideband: 22.1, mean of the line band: 29.6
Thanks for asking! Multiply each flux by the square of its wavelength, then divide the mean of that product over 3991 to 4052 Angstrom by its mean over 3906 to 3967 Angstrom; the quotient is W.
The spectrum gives 1.3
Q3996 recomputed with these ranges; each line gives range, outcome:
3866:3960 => 27.1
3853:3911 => 28.3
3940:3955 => 26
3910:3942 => 24.9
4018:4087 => 32.2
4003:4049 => 31.6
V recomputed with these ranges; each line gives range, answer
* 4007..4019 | 29.3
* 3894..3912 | 31.3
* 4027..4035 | 35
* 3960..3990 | 23.1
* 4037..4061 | 31.1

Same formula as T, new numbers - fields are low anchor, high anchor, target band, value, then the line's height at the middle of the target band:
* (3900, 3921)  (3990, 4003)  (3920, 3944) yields 6.3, 30.3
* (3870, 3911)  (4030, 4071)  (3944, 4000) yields 9.9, 30.4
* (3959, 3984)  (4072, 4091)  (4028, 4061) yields -3.9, 28.9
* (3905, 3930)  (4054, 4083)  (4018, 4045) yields -1.0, 31.8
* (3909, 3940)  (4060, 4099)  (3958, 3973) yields 2.7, 26.9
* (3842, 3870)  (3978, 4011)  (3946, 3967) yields 2.3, 27.8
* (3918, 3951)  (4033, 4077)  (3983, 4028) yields -1.8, 28.6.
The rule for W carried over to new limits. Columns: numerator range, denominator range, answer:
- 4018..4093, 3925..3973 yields 1.49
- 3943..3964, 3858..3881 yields 0.92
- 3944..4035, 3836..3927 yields 1.04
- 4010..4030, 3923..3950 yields 1.46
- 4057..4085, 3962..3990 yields 1.49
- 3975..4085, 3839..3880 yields 1.23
